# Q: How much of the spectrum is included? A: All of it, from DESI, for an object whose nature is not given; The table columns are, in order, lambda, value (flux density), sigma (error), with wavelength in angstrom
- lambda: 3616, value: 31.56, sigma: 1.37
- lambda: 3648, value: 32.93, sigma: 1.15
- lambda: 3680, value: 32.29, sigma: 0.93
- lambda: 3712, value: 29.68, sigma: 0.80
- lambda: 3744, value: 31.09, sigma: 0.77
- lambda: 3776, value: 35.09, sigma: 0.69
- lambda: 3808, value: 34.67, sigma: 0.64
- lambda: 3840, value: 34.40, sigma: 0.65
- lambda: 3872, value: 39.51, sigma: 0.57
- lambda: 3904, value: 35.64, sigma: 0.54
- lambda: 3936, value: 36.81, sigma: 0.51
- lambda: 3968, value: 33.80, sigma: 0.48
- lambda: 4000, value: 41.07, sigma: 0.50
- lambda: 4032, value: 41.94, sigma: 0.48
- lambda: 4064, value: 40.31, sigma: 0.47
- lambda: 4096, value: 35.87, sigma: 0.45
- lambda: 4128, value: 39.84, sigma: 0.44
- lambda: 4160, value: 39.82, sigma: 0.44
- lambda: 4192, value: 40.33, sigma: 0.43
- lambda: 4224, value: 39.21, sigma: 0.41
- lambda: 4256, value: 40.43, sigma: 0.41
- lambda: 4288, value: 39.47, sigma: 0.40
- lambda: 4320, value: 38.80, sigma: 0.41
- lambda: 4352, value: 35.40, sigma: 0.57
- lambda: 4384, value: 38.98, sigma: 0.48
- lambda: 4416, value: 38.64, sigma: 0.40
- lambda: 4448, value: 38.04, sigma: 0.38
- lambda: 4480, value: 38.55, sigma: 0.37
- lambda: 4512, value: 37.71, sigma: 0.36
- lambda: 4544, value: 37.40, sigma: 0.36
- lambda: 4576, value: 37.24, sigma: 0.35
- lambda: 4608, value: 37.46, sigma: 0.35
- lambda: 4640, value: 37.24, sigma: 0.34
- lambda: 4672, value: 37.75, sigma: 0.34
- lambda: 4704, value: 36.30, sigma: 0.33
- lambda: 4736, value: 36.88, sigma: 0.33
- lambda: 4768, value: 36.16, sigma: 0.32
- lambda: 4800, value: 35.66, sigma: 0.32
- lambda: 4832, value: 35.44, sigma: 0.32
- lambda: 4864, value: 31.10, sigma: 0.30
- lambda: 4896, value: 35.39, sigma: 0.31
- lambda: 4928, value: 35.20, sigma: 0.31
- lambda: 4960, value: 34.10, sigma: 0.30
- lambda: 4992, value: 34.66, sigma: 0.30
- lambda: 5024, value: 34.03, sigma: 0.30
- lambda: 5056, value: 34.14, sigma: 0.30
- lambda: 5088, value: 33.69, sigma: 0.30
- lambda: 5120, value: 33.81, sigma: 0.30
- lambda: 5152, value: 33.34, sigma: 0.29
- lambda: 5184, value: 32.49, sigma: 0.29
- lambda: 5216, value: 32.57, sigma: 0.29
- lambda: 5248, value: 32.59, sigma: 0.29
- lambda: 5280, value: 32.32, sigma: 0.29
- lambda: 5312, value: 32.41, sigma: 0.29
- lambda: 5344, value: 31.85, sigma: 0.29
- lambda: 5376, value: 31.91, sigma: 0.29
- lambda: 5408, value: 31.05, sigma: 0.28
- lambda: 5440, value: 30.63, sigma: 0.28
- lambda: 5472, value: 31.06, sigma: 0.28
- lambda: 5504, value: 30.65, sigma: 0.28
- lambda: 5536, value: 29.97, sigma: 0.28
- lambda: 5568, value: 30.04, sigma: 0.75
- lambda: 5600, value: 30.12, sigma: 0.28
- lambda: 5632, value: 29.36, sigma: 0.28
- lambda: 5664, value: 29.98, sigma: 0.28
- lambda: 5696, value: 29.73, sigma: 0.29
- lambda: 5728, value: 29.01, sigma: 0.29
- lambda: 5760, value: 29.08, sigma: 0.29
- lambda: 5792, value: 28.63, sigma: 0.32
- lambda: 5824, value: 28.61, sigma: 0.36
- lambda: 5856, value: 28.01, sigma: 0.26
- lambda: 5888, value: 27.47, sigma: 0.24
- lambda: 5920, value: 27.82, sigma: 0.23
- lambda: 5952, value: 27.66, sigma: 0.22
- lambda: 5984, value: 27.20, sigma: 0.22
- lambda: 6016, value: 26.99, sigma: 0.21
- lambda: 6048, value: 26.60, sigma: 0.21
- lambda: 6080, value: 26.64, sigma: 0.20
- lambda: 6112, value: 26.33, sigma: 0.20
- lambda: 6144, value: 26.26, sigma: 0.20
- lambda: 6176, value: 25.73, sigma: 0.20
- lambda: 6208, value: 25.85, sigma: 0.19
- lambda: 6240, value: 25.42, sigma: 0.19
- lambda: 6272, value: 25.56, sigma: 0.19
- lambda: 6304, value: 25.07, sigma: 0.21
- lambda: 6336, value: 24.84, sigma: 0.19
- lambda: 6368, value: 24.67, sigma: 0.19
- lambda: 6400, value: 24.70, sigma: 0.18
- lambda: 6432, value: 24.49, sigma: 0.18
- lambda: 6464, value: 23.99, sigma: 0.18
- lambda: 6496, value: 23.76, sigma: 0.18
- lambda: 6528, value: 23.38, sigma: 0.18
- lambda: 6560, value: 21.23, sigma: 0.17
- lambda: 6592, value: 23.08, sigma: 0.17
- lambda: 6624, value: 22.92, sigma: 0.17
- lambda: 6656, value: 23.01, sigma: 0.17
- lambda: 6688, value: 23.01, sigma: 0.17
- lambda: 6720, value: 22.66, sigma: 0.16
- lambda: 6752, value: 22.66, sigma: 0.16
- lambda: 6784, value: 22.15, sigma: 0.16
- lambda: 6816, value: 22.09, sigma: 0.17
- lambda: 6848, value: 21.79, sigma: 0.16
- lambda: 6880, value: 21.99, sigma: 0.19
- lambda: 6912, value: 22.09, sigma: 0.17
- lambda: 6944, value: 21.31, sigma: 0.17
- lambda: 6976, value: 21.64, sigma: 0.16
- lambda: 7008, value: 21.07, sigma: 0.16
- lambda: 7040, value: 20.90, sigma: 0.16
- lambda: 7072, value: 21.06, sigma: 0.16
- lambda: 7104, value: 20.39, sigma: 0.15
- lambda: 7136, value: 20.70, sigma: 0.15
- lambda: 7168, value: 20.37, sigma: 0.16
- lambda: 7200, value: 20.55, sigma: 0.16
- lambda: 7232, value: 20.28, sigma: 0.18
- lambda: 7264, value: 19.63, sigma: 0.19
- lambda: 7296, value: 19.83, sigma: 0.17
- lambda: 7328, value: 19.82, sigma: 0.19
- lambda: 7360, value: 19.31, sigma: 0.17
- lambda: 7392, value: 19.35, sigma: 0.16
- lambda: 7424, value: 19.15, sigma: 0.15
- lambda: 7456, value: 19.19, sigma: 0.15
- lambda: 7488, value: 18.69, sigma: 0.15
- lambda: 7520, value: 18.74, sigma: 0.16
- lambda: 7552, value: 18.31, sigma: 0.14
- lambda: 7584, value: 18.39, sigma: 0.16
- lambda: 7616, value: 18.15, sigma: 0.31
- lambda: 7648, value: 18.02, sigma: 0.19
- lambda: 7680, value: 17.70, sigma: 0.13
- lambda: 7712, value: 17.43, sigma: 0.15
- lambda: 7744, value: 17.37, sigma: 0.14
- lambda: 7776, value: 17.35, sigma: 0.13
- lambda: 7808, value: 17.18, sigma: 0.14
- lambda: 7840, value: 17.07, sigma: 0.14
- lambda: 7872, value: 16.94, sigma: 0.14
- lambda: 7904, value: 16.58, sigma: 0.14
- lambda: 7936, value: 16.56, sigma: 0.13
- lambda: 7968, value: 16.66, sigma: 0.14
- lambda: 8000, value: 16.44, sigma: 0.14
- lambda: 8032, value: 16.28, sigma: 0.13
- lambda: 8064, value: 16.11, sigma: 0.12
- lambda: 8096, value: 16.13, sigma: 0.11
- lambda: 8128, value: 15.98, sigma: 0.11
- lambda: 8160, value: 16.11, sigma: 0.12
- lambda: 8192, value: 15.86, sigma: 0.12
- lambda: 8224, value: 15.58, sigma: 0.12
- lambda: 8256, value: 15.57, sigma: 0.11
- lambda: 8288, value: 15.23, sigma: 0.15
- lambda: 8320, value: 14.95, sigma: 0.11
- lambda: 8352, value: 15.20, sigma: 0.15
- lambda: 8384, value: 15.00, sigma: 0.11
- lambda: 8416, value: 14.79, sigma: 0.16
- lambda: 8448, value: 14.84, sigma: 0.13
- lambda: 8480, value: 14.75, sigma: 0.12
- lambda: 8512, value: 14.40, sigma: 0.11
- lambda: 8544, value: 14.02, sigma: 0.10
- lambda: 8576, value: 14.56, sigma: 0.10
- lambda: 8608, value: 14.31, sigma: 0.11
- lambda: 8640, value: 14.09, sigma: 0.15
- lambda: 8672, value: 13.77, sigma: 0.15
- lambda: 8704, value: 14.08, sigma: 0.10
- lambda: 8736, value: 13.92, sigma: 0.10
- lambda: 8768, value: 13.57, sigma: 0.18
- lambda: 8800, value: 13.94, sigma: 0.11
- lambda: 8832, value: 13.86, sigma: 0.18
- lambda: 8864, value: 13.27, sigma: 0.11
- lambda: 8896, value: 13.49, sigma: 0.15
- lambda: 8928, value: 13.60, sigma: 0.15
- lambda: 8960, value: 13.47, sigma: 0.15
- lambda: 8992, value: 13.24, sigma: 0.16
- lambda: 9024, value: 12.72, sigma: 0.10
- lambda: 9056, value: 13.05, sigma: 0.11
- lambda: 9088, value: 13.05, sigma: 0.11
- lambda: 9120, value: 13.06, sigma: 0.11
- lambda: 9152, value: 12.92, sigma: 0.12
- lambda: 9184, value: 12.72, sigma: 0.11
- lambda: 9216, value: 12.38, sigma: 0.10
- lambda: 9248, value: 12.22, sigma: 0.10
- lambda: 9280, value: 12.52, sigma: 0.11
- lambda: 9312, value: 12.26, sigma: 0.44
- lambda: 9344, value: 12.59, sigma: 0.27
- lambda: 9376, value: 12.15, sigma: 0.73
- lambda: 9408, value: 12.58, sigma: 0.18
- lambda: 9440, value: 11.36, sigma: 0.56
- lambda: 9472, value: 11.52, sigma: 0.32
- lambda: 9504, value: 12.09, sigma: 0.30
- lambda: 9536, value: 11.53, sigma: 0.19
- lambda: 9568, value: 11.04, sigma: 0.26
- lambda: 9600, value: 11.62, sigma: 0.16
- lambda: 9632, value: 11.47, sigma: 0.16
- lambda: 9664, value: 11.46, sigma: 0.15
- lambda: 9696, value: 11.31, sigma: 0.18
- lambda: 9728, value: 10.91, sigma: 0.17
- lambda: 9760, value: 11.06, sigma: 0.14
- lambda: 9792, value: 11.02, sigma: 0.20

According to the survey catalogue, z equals 0.000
